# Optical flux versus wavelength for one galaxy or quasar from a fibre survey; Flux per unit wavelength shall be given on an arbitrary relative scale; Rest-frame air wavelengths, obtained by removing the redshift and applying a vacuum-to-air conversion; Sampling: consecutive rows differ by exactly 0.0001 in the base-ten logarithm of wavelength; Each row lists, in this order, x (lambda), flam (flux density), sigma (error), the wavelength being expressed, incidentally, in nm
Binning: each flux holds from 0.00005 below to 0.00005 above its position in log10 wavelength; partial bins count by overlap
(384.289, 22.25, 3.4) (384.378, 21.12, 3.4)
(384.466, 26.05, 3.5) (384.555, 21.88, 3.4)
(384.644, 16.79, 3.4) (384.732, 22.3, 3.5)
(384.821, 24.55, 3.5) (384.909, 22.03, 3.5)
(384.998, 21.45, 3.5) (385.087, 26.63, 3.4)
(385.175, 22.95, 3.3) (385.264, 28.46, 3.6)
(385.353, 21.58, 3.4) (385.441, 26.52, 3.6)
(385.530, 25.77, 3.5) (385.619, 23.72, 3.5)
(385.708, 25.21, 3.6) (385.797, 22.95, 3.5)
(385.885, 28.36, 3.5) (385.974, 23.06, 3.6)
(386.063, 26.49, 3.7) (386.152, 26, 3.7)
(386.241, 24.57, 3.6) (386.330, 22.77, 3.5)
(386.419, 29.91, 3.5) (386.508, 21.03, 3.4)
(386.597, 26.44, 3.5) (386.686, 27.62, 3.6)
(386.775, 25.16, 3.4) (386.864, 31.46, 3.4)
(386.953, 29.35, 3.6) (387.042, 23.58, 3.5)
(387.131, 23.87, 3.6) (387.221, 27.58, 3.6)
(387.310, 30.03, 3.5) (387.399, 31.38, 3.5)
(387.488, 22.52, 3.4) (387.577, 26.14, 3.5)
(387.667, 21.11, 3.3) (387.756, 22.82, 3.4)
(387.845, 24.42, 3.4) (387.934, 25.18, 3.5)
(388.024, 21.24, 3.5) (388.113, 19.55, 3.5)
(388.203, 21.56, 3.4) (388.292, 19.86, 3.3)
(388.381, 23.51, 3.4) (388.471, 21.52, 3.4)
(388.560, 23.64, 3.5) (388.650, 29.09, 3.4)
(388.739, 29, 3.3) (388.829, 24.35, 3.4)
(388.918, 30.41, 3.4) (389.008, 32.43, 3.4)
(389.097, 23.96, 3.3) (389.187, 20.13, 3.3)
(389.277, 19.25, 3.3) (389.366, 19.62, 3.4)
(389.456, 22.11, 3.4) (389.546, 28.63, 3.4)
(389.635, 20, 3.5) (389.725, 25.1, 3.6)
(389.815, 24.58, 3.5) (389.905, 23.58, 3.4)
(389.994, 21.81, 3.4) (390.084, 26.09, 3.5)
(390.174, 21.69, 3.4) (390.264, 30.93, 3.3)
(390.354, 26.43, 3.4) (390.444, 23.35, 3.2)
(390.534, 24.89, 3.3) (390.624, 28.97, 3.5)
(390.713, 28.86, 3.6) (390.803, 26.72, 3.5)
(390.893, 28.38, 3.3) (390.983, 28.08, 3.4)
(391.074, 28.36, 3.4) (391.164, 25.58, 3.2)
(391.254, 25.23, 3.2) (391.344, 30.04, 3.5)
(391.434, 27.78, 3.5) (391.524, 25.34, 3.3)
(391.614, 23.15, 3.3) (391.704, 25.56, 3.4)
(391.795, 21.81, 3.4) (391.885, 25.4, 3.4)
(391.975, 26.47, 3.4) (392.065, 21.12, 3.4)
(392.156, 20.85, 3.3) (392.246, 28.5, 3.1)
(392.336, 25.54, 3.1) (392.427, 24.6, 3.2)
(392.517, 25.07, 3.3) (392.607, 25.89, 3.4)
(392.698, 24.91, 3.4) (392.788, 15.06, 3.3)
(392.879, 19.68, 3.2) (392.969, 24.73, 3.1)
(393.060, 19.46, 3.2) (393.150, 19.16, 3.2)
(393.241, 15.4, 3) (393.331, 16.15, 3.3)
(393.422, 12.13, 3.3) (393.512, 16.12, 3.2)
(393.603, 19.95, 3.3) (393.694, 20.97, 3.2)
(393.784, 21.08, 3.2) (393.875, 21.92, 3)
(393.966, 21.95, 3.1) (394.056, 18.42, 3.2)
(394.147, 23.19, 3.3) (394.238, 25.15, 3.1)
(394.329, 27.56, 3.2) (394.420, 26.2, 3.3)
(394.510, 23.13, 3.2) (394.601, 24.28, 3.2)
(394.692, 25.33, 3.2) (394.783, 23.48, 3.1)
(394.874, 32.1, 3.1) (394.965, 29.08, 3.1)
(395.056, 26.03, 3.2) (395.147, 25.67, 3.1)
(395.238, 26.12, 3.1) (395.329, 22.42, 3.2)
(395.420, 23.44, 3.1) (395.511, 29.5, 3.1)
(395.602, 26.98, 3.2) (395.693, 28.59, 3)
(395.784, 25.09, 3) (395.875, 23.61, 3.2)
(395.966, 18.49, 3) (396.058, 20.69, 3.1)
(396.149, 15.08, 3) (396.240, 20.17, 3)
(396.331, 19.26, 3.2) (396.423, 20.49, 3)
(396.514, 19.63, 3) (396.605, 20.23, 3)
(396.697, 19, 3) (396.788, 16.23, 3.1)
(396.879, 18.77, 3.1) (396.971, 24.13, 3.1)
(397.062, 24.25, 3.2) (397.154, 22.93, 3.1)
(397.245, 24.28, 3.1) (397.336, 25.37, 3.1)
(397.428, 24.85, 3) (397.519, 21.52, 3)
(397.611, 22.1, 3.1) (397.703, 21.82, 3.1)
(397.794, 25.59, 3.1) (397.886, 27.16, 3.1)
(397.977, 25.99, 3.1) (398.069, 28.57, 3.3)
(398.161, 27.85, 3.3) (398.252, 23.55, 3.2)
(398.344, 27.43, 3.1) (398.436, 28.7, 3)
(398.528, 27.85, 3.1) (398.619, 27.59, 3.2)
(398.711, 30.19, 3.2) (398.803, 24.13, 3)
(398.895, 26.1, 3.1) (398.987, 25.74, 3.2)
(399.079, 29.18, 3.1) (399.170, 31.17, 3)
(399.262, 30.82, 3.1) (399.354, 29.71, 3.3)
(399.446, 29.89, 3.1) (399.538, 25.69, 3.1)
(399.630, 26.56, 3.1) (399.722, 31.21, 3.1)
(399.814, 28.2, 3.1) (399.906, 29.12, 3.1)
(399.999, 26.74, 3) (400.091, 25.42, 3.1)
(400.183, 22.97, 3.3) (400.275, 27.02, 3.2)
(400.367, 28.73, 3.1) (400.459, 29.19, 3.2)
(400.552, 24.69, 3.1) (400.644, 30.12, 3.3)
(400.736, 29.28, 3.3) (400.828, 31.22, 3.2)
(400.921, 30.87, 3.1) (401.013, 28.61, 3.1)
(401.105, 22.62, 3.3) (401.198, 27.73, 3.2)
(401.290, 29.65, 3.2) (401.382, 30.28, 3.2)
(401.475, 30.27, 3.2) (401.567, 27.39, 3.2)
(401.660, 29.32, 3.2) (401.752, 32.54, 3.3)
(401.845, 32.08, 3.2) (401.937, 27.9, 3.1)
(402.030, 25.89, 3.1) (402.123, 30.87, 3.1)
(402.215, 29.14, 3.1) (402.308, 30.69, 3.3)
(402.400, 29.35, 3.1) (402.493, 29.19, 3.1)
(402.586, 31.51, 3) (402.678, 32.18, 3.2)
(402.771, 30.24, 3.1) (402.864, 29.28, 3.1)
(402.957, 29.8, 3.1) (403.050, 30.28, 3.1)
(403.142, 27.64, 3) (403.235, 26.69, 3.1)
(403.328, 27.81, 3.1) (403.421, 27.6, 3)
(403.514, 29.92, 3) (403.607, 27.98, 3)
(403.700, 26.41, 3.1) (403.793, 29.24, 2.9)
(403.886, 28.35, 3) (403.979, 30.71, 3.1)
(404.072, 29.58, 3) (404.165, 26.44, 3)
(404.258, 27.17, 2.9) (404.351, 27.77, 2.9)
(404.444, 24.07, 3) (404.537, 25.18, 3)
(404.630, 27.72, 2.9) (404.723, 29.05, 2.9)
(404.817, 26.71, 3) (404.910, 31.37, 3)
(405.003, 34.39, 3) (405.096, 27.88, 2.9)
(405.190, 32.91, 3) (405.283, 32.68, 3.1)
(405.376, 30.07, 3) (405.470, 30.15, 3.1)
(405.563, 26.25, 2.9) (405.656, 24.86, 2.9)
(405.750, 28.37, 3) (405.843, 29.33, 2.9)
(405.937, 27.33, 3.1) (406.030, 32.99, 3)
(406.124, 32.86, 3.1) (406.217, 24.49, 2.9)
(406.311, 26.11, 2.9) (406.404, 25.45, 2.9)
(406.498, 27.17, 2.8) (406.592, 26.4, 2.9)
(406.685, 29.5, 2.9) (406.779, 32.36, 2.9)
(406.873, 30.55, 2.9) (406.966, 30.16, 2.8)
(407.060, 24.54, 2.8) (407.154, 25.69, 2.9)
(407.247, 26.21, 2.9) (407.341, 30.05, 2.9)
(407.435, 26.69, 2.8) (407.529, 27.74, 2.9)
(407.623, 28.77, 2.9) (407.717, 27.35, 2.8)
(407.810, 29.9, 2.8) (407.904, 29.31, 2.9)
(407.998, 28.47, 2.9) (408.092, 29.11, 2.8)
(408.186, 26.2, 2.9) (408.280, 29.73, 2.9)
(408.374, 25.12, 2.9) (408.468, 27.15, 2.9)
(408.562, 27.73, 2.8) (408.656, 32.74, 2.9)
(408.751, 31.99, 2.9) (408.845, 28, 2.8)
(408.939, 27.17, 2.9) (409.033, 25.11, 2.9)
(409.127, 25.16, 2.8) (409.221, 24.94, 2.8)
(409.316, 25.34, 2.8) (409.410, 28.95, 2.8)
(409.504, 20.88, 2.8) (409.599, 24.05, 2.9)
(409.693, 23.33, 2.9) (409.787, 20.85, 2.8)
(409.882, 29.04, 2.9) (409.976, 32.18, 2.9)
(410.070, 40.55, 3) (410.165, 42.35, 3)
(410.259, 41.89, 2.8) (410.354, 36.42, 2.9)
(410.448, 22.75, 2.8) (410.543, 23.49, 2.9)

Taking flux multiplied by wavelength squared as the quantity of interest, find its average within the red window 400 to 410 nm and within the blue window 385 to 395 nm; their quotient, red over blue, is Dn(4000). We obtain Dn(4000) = 1.25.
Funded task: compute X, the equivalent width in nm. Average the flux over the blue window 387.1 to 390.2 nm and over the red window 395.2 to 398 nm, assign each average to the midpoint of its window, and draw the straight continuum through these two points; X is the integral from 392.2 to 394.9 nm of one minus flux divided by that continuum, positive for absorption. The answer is 0.13 nm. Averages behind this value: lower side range 24.2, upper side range 22.7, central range 22.2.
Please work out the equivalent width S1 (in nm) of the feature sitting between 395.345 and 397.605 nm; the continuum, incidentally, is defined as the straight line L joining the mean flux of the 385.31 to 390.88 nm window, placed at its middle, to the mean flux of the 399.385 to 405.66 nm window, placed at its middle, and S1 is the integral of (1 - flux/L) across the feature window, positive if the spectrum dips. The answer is 0.41 nm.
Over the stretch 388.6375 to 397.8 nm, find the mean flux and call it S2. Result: 23.6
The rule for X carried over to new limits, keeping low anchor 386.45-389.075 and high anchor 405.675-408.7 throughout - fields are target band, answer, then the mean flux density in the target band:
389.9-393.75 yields 0.34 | 23.7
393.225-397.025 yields 0.60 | 22.3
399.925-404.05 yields -0.19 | 28.8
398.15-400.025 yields -0.06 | 28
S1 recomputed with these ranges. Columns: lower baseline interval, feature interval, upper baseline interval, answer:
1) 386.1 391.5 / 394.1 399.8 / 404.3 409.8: 0.323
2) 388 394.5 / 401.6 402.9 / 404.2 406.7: -0.125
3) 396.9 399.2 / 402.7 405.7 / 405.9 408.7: -0.133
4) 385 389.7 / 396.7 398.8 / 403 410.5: 0.166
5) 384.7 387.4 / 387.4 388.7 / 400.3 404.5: 0.130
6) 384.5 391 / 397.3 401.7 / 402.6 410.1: -0.068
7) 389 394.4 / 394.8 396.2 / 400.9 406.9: 0.020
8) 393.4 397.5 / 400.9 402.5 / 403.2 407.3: -0.167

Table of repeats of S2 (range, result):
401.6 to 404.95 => 28.8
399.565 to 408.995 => 28.6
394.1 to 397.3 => 23.4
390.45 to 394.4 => 23.4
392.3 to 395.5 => 22.7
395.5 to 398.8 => 23.7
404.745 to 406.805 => 29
